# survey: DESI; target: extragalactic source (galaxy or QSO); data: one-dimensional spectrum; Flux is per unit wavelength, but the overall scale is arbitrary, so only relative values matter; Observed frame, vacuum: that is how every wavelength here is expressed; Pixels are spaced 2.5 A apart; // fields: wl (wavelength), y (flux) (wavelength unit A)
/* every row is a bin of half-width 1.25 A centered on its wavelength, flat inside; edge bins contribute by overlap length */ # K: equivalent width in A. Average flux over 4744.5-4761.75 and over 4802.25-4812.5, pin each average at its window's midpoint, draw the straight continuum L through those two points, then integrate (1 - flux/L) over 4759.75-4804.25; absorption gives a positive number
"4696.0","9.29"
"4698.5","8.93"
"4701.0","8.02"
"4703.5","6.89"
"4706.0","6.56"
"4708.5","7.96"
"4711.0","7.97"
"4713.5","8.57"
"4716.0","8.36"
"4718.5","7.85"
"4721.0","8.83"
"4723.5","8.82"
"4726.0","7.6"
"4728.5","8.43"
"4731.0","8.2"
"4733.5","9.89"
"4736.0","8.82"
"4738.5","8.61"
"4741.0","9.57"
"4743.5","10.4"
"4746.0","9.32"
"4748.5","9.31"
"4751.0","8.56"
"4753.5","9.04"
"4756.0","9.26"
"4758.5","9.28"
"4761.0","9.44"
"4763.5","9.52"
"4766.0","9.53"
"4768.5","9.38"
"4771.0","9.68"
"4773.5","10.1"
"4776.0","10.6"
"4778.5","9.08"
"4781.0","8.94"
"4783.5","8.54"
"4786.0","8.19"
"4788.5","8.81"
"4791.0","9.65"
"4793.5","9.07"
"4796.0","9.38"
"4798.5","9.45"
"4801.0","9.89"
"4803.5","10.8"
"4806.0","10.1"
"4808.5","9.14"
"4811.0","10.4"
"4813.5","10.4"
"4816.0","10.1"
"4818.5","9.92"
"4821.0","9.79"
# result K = 1.1 A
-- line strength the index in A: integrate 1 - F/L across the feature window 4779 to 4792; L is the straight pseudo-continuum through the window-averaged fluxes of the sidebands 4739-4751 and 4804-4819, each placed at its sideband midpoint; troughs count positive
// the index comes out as 1.3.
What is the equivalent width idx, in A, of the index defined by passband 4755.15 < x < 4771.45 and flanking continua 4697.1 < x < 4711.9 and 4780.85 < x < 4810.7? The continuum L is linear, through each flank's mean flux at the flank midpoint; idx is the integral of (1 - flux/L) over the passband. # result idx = -1.19 A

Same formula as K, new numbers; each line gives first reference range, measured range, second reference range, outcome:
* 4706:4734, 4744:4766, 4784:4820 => -1.0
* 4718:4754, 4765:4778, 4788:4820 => -0.6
